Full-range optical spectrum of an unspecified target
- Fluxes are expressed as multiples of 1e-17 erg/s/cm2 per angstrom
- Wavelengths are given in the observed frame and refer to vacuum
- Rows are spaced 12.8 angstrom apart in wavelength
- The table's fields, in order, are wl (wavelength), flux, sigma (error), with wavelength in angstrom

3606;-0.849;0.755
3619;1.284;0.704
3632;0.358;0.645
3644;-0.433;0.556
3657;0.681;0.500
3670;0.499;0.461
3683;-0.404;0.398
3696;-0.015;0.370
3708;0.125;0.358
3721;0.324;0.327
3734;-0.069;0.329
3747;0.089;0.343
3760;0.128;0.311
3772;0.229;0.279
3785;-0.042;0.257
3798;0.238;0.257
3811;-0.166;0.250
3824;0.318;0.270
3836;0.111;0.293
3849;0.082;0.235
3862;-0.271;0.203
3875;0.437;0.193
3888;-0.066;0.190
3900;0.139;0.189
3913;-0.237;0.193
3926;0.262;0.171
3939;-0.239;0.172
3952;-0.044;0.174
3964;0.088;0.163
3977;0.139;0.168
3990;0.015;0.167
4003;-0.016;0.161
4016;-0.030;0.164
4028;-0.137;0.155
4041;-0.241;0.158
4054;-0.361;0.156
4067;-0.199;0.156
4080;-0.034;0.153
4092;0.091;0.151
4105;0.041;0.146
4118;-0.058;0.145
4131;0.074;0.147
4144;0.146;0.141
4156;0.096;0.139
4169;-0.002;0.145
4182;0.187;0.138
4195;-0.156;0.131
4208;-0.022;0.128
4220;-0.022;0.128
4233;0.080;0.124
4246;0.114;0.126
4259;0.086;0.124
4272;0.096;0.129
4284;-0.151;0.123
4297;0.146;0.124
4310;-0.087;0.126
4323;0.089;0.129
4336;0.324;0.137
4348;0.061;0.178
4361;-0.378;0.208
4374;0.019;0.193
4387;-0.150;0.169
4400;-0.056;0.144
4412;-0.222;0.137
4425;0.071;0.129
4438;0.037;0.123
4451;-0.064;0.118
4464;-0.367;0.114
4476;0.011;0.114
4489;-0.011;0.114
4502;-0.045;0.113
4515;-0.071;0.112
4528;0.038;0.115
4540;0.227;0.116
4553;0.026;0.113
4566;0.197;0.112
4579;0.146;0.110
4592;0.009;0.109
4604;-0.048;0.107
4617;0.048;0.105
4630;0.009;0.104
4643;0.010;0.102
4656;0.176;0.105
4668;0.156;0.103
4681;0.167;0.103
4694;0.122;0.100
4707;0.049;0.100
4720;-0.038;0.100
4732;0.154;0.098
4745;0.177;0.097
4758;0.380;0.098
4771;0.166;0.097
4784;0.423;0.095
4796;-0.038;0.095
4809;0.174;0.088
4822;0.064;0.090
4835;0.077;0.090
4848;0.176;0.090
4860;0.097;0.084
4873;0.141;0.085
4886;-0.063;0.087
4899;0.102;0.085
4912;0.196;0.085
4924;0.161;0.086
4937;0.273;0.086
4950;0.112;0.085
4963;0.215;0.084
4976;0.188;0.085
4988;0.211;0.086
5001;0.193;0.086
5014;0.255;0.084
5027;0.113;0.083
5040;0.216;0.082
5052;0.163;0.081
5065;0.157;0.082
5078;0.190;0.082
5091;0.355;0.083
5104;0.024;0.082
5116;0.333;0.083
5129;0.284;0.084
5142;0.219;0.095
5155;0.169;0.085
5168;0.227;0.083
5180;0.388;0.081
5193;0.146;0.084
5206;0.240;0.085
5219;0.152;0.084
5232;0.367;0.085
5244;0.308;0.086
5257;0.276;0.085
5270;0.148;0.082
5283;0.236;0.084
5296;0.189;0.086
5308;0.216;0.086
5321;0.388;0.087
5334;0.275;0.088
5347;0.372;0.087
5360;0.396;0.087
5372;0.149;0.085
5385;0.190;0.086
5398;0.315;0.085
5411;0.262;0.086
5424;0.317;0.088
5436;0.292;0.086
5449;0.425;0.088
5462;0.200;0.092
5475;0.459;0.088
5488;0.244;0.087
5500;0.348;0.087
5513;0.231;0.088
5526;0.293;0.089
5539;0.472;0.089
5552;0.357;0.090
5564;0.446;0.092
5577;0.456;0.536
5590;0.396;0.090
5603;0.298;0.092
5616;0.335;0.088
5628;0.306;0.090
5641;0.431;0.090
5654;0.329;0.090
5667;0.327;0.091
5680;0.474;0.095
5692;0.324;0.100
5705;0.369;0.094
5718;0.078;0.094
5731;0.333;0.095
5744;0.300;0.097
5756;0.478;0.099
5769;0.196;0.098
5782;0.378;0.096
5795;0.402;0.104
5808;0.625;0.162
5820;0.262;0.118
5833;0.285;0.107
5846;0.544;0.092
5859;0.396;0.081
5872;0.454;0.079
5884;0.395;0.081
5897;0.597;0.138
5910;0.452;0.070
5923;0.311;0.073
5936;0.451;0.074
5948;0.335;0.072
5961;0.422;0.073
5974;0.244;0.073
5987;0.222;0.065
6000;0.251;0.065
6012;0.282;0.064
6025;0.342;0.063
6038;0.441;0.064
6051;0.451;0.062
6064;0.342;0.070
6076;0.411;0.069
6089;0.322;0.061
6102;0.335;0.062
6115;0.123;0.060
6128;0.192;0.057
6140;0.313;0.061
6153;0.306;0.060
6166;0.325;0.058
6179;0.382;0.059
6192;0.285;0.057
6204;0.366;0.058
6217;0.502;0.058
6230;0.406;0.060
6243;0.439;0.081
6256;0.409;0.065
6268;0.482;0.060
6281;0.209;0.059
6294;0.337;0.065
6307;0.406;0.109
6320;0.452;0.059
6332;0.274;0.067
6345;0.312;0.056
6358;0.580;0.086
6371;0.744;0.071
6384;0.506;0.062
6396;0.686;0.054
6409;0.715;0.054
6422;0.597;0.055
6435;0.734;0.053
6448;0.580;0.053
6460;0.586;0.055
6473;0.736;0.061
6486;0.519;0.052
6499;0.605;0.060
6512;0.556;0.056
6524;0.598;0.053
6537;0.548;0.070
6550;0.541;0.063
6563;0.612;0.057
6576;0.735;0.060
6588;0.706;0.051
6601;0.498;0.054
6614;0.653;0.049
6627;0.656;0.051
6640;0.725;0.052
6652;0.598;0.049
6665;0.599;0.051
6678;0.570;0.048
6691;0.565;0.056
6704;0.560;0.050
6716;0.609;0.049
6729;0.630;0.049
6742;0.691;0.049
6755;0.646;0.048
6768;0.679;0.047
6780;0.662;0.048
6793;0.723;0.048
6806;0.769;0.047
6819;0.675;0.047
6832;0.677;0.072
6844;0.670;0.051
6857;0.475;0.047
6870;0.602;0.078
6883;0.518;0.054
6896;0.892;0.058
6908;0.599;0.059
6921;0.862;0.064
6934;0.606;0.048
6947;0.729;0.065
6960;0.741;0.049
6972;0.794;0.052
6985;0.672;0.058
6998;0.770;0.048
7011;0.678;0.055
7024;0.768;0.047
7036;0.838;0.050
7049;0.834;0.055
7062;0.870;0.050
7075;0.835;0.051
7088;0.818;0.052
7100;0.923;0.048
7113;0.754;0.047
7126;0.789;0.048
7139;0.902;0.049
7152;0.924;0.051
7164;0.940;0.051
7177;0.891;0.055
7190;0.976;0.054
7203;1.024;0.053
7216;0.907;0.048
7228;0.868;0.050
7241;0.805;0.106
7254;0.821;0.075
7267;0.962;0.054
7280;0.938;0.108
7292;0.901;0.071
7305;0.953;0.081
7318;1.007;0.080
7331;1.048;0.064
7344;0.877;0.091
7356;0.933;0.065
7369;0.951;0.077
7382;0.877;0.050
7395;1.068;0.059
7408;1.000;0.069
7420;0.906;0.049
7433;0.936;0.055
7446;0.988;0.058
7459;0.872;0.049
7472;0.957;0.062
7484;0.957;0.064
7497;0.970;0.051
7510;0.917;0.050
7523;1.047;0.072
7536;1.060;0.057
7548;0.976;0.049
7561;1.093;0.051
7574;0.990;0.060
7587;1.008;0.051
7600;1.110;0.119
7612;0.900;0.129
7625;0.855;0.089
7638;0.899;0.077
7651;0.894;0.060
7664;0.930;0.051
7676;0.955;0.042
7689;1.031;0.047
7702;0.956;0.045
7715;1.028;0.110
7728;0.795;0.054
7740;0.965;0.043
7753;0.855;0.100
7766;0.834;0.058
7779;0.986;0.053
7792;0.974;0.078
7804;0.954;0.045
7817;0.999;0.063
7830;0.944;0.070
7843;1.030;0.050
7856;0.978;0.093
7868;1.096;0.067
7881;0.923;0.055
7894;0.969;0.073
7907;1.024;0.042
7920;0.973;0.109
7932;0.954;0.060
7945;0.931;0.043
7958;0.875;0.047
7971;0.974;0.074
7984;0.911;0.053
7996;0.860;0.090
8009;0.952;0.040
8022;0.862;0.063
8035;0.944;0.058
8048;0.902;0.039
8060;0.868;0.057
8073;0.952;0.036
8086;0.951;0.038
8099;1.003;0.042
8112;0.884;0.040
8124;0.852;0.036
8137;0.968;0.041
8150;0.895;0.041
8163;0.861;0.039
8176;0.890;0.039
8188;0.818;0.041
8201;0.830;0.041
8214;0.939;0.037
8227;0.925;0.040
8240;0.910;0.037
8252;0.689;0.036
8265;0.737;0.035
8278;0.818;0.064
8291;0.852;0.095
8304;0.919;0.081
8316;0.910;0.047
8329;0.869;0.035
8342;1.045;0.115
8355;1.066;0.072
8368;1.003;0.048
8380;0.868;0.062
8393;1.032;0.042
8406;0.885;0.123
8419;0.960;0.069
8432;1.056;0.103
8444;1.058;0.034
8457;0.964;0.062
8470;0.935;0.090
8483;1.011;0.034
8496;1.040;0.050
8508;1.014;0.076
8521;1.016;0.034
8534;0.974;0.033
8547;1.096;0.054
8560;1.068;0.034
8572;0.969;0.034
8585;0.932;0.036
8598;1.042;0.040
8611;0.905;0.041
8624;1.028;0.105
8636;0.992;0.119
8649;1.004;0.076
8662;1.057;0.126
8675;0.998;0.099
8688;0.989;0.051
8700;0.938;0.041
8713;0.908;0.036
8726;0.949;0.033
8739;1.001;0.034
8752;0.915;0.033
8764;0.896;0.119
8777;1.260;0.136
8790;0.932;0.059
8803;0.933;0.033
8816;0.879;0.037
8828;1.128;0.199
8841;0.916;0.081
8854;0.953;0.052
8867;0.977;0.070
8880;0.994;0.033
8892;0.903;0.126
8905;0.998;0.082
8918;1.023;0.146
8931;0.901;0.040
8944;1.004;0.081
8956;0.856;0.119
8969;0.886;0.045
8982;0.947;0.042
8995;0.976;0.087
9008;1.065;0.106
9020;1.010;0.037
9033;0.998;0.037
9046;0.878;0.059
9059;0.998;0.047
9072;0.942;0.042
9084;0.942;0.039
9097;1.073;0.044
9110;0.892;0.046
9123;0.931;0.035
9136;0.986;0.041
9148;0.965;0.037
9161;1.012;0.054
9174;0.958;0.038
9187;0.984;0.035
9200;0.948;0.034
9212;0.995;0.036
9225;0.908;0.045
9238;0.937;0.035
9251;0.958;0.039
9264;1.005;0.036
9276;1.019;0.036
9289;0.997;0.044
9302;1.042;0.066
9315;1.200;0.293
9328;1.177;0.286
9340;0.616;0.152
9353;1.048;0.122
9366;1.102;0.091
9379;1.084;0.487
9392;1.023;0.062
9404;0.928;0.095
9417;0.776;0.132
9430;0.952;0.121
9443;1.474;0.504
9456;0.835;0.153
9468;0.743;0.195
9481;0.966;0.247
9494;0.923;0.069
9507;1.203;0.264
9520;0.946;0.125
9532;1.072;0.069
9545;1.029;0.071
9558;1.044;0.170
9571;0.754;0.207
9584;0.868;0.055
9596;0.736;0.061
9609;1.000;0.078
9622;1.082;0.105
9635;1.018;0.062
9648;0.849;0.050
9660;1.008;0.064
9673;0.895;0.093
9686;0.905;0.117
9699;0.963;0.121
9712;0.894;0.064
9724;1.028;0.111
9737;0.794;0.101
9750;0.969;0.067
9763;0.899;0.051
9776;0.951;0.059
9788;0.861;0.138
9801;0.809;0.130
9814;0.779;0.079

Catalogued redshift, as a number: 0.596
